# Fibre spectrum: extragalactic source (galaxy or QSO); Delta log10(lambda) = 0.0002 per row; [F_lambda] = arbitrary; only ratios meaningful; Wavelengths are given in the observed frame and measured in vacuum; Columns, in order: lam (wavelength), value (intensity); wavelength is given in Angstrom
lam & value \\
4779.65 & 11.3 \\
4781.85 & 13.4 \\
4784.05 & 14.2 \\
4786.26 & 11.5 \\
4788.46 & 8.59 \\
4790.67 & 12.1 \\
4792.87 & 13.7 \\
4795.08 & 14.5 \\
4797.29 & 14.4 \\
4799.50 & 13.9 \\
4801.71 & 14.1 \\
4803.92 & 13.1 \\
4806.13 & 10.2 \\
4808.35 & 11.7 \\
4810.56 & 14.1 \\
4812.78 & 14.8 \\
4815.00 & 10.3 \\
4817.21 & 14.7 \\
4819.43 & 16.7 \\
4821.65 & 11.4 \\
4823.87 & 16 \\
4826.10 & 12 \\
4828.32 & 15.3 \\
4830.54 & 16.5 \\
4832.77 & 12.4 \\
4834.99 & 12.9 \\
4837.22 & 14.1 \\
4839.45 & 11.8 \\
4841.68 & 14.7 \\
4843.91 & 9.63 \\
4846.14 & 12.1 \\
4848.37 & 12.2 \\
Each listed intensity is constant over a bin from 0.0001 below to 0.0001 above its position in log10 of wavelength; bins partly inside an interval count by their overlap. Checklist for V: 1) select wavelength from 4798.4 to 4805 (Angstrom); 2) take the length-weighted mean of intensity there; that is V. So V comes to 13.7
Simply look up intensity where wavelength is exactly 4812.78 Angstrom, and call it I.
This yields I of 14.8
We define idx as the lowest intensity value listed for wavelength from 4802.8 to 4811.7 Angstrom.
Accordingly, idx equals 10.2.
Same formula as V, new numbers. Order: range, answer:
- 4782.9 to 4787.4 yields 12.8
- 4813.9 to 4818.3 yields 12.5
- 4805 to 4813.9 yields 12.7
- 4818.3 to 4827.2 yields 14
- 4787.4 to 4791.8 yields 10.4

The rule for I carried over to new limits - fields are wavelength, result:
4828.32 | 15.3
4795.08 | 14.5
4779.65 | 11.3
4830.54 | 16.5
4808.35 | 11.7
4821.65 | 11.4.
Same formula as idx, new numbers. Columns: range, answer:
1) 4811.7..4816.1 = 10.3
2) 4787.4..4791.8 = 8.59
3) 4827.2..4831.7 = 15.3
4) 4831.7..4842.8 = 11.8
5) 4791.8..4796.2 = 13.7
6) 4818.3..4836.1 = 11.4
